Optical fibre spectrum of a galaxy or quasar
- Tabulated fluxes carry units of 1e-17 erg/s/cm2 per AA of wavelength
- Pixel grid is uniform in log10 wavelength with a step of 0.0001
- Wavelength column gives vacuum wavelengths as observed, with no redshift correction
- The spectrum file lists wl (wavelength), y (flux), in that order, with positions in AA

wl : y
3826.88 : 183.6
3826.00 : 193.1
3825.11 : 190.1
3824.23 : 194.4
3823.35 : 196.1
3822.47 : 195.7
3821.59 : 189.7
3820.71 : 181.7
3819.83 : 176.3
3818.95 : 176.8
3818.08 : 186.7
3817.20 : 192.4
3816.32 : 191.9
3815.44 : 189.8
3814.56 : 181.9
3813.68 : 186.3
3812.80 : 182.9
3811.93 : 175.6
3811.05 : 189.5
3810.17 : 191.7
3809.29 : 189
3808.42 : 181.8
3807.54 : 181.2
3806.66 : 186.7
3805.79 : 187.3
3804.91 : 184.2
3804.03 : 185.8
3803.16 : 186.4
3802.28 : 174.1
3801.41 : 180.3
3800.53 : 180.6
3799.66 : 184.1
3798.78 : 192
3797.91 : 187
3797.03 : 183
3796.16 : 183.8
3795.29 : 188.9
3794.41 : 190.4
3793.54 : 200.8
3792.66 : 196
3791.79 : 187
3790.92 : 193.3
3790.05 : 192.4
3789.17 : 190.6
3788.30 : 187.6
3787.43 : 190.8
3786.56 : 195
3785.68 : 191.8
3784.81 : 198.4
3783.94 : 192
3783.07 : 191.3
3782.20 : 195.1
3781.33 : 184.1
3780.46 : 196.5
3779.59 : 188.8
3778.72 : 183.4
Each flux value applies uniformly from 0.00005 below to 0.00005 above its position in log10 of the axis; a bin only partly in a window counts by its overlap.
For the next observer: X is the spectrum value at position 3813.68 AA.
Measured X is 186.3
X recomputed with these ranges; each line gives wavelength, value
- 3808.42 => 181.8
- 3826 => 193.1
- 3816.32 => 191.9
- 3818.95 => 176.8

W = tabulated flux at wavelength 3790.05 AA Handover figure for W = 192.4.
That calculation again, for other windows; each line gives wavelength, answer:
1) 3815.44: 189.8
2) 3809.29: 189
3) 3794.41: 190.4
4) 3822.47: 195.7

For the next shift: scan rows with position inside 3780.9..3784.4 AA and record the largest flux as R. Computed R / 195.1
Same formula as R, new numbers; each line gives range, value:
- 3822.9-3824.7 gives 196.1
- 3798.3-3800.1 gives 192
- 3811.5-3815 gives 186.3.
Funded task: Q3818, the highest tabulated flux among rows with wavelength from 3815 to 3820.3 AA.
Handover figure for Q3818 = 192.4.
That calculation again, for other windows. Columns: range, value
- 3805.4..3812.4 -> 191.7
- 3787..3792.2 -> 193.3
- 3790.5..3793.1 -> 196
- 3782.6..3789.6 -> 198.4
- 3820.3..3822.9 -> 195.7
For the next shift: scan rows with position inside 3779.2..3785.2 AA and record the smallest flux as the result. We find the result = 184.1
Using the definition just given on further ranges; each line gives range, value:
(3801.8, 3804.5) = 174.1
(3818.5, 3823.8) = 176.3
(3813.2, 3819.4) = 176.8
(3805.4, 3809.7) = 181.2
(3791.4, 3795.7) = 187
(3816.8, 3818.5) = 186.7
